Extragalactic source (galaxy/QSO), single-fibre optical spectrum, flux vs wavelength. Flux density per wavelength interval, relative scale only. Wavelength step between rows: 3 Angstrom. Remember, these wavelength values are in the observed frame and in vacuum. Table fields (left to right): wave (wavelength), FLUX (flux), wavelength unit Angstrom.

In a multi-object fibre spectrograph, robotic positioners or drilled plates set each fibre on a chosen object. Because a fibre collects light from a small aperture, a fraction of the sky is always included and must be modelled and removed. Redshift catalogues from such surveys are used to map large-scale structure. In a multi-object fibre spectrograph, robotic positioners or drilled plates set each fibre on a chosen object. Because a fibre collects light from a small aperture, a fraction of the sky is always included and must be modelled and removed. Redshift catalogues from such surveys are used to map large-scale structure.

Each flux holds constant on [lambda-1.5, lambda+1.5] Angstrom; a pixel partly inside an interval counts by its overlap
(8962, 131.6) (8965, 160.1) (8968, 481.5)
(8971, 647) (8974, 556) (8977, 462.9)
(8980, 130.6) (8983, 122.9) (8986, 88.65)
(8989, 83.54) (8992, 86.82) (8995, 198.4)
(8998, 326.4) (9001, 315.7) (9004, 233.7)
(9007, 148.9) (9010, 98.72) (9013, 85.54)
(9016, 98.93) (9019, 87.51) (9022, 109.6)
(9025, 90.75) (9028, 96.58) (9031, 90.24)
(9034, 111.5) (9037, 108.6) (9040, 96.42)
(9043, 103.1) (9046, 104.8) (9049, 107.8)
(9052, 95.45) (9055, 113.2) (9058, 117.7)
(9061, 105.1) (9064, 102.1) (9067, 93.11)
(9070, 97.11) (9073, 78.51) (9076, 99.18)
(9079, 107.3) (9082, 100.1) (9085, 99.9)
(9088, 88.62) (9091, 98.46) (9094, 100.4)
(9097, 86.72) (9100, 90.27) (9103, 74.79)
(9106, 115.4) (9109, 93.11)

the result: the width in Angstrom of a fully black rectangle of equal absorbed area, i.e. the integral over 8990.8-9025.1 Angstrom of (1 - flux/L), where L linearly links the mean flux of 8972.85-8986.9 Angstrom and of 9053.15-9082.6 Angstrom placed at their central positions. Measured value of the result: 9.7 Angstrom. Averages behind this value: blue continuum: 273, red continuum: 101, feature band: 160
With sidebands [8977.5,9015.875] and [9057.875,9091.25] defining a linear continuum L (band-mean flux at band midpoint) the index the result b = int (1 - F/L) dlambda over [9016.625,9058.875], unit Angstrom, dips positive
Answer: 8.7 Angstrom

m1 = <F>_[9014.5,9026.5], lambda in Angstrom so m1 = 96.7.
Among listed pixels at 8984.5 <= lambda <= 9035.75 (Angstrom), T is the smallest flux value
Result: 83.54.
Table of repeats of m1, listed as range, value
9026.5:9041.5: 101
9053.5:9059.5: 115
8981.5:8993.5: 95.5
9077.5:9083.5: 104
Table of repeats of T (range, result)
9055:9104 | 74.79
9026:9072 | 90.24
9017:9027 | 87.51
